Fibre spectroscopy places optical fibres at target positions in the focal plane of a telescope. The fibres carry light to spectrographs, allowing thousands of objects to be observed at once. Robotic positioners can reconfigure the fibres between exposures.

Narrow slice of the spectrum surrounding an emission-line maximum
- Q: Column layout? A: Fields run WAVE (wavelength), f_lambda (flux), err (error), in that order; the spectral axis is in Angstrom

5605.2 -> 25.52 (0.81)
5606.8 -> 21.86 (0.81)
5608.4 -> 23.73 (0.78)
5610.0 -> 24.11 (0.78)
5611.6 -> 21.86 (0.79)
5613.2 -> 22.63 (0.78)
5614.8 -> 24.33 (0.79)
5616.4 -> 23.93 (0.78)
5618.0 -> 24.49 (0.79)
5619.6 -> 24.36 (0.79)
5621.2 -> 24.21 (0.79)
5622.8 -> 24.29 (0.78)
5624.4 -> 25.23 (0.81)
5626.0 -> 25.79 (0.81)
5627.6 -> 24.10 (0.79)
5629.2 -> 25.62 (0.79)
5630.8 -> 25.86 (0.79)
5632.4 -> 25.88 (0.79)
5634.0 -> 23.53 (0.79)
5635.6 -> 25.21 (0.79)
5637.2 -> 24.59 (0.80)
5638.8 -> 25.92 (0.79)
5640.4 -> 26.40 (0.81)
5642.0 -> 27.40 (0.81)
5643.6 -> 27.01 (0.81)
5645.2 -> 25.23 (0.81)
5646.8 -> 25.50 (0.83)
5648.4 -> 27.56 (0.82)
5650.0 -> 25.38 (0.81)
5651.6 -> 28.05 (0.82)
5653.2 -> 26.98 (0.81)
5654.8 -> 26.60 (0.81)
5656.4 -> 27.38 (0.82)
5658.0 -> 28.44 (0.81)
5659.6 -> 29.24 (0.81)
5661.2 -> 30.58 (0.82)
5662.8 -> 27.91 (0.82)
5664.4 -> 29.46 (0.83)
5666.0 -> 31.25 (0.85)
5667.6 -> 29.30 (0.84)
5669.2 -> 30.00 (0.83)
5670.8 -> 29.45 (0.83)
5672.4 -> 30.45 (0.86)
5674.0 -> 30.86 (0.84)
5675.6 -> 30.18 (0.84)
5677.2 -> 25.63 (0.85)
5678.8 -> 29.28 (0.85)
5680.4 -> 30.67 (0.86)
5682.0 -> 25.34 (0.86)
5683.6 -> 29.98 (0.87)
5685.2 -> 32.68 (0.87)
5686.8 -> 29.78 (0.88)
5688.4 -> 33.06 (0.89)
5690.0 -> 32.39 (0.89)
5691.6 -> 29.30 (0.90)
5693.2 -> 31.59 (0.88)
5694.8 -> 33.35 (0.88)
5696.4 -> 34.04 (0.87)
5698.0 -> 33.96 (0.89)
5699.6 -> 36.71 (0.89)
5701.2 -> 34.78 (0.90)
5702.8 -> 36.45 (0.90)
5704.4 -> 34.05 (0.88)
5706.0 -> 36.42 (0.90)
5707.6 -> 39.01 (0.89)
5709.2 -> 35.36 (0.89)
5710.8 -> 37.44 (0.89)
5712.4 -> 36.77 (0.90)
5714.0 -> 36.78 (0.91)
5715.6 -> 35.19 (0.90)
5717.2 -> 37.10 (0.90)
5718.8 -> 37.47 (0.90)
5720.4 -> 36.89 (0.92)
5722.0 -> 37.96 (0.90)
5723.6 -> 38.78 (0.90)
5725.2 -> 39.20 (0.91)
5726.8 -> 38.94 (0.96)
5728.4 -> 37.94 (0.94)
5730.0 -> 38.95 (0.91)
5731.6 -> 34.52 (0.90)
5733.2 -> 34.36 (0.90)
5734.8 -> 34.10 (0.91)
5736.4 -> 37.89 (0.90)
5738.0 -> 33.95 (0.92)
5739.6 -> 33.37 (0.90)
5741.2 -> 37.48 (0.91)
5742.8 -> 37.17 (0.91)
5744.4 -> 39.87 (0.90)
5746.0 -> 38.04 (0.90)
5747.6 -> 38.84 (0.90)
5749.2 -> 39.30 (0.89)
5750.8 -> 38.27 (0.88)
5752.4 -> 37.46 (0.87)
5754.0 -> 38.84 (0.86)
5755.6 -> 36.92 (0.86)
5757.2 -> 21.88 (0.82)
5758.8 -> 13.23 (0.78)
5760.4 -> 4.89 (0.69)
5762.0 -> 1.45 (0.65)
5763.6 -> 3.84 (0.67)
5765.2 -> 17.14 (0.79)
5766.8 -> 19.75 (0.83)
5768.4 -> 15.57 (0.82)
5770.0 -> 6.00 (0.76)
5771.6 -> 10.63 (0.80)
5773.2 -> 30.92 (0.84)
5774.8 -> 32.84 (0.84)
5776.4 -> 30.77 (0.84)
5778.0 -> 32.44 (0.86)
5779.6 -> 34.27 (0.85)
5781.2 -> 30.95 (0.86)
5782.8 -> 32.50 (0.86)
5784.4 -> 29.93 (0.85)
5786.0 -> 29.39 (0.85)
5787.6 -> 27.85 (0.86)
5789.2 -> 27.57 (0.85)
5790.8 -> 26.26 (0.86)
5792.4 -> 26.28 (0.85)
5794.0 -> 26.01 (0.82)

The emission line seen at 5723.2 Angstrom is C IV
